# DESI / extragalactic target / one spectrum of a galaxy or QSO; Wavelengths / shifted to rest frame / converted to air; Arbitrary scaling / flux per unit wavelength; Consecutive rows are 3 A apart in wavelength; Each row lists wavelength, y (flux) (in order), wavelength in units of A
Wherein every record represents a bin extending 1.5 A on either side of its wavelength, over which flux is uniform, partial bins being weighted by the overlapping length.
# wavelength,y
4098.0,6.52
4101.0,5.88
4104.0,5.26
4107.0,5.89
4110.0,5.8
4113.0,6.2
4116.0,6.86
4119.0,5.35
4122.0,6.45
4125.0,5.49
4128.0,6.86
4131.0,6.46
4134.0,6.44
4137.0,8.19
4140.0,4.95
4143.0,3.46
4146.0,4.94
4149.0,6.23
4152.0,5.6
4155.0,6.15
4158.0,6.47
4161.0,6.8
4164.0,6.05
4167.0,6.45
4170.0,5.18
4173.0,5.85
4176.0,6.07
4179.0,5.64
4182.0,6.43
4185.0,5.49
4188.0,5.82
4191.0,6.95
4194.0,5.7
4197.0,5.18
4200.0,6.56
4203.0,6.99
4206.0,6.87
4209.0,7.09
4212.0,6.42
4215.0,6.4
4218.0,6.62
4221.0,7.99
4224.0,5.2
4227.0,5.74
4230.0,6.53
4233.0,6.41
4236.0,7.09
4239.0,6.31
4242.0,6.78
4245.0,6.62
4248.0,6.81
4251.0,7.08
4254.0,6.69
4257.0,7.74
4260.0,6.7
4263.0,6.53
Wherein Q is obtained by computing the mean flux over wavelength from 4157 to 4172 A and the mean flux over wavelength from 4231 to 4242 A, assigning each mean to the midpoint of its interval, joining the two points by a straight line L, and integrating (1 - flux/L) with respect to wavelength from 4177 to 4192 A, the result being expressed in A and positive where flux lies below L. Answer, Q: 0.6 A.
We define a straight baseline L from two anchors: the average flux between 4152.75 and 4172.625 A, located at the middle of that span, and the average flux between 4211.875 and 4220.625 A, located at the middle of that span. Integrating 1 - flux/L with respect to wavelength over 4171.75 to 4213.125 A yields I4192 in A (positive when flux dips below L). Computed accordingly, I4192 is 1.46 A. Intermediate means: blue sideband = 6.14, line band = 6.22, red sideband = 6.68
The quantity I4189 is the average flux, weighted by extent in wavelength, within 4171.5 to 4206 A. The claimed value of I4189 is 6.1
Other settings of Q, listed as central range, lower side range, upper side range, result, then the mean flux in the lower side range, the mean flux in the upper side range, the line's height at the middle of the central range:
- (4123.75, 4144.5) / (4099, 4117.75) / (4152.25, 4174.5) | 0.20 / 5.99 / 6.11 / 6.04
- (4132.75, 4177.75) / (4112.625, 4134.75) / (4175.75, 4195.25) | 1.59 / 6.26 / 6.01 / 6.14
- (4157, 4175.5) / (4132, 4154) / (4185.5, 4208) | -0.51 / 5.72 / 6.28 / 5.96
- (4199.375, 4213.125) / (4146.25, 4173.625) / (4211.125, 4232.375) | -1.07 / 6.04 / 6.41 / 6.32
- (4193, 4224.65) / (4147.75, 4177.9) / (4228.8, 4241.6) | -0.44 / 6.08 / 6.6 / 6.41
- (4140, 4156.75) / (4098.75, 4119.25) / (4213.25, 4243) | 2.37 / 5.95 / 6.5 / 6.13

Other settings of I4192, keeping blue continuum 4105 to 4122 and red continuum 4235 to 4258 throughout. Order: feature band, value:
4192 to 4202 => 0.96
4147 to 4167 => 0.34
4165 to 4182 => 1.36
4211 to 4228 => 0.72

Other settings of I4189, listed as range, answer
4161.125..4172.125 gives 6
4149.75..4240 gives 6.27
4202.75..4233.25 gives 6.56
